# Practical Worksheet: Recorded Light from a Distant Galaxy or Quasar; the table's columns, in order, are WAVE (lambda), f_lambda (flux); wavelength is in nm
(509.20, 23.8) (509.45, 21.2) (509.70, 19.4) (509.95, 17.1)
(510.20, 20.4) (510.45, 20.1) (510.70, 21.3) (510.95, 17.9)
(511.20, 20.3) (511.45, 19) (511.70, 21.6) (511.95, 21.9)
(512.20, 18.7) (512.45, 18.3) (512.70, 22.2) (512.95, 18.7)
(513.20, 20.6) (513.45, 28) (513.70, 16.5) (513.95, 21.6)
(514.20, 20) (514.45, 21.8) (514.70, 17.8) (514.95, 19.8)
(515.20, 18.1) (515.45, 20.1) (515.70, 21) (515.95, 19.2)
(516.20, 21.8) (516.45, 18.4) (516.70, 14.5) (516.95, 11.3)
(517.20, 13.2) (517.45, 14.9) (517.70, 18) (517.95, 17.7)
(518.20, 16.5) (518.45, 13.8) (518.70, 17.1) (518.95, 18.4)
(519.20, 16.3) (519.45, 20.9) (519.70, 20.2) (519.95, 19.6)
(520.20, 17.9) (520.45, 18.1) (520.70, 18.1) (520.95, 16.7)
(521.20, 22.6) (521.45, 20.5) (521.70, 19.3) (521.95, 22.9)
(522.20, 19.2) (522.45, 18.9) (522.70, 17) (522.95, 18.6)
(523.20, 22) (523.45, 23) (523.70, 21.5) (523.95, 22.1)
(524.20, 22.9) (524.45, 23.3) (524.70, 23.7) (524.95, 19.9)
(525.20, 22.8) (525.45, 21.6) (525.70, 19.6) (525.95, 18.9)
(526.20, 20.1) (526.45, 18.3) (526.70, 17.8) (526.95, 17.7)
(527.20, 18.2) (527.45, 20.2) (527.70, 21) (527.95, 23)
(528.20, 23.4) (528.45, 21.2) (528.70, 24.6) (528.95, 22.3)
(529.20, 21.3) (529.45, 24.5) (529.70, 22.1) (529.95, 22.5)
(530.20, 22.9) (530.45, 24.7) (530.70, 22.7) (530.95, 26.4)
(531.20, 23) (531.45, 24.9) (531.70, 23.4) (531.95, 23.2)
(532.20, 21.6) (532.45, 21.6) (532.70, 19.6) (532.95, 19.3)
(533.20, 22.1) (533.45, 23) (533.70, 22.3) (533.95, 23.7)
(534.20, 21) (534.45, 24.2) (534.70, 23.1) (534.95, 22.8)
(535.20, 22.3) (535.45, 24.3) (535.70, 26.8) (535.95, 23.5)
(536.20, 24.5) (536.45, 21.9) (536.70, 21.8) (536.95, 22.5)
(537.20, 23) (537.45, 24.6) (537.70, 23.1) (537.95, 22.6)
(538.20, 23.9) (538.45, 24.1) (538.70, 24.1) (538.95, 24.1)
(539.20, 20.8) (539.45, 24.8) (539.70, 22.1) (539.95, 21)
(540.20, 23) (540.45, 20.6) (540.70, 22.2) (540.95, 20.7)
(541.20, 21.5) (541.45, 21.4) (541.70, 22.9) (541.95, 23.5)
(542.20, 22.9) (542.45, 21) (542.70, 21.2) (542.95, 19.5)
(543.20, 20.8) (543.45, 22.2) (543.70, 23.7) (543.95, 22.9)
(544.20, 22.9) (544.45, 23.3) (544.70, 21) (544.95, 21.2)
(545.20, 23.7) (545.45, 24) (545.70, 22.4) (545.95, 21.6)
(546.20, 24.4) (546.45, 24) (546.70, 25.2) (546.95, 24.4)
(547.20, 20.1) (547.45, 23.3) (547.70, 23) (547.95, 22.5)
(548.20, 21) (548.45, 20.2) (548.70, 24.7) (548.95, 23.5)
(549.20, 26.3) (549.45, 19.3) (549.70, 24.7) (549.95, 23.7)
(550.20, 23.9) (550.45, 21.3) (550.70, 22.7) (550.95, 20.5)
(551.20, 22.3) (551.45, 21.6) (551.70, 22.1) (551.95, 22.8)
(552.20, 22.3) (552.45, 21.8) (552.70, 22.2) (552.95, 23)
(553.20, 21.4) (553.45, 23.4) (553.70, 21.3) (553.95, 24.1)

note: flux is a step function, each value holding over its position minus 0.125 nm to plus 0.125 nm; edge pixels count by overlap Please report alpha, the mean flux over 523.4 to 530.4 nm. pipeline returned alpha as 21.5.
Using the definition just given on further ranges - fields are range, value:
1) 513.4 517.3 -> 18.8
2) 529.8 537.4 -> 23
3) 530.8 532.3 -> 23.8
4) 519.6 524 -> 19.9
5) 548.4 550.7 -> 23.1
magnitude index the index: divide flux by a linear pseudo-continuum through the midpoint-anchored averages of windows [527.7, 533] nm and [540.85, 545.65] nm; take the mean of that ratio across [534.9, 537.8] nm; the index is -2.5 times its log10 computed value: -0.05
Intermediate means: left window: 22.8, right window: 22.1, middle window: 23.4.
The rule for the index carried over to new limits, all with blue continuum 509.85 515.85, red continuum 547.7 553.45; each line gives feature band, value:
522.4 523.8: 0.029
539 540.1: -0.026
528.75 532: -0.107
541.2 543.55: 0.013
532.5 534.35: -0.010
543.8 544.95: -0.015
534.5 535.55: -0.081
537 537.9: -0.084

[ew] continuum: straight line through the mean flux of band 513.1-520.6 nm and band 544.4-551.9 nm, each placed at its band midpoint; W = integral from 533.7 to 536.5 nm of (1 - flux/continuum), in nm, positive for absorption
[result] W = -0.34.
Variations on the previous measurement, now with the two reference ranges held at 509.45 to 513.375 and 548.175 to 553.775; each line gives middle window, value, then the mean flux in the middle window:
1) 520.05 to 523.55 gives 0.18 nm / 19.6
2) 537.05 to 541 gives -0.20 nm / 22.8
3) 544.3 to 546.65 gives -0.08 nm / 22.9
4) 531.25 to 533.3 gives -0.07 nm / 22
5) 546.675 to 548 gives -0.04 nm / 23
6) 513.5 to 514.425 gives -0.01 nm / 20.3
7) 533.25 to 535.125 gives -0.12 nm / 22.8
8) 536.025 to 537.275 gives -0.07 nm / 22.8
